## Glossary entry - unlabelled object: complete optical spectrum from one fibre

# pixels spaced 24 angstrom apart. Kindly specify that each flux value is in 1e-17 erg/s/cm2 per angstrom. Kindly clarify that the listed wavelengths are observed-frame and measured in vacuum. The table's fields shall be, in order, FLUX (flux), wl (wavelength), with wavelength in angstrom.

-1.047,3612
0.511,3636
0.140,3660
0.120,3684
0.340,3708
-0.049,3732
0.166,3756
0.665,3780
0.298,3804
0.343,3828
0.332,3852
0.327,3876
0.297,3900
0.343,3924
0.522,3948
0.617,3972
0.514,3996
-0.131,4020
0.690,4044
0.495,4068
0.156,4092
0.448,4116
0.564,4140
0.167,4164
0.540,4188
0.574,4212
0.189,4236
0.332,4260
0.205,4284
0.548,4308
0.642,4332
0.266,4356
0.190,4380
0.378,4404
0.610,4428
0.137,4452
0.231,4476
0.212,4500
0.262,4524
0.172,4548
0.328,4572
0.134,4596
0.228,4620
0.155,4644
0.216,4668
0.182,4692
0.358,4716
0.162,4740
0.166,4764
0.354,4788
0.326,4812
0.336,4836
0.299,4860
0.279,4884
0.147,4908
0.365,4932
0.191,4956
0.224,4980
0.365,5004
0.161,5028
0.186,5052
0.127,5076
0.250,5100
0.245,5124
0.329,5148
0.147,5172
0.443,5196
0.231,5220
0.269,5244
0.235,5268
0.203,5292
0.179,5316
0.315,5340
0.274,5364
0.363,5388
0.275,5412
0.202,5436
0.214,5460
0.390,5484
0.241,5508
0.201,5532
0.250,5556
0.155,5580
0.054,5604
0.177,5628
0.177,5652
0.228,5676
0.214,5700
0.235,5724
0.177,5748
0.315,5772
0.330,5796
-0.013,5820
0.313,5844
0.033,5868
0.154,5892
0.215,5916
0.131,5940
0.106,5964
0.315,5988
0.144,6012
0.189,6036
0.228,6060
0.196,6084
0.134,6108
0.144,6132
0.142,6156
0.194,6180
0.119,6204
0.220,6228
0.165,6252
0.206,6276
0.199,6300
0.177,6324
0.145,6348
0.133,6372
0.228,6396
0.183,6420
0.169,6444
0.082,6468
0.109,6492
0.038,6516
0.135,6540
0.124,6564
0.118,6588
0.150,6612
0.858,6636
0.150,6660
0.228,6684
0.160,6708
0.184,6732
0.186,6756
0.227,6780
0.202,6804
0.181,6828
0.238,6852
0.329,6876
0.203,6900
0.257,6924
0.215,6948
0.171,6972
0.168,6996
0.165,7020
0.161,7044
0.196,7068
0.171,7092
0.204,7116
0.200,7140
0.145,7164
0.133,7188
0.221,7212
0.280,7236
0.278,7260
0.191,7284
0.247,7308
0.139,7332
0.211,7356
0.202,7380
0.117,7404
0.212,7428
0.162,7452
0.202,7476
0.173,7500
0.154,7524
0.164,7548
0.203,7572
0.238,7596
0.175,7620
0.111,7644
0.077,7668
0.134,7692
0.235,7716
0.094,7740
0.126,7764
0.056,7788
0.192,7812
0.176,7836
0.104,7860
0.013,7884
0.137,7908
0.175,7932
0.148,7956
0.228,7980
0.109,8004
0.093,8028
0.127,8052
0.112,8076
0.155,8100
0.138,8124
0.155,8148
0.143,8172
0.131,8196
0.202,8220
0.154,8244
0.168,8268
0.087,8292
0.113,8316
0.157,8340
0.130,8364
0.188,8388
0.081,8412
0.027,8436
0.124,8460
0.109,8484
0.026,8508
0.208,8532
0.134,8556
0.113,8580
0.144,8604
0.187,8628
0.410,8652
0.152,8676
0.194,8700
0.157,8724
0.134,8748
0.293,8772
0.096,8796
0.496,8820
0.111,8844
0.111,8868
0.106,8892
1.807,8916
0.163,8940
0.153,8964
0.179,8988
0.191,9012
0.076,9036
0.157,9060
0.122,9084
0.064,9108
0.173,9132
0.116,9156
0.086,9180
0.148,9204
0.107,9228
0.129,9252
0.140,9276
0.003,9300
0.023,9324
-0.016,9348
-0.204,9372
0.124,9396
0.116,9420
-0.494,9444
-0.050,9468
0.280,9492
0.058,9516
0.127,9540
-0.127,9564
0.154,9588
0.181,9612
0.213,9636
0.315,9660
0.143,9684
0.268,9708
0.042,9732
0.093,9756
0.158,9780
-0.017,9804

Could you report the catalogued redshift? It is 0.78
